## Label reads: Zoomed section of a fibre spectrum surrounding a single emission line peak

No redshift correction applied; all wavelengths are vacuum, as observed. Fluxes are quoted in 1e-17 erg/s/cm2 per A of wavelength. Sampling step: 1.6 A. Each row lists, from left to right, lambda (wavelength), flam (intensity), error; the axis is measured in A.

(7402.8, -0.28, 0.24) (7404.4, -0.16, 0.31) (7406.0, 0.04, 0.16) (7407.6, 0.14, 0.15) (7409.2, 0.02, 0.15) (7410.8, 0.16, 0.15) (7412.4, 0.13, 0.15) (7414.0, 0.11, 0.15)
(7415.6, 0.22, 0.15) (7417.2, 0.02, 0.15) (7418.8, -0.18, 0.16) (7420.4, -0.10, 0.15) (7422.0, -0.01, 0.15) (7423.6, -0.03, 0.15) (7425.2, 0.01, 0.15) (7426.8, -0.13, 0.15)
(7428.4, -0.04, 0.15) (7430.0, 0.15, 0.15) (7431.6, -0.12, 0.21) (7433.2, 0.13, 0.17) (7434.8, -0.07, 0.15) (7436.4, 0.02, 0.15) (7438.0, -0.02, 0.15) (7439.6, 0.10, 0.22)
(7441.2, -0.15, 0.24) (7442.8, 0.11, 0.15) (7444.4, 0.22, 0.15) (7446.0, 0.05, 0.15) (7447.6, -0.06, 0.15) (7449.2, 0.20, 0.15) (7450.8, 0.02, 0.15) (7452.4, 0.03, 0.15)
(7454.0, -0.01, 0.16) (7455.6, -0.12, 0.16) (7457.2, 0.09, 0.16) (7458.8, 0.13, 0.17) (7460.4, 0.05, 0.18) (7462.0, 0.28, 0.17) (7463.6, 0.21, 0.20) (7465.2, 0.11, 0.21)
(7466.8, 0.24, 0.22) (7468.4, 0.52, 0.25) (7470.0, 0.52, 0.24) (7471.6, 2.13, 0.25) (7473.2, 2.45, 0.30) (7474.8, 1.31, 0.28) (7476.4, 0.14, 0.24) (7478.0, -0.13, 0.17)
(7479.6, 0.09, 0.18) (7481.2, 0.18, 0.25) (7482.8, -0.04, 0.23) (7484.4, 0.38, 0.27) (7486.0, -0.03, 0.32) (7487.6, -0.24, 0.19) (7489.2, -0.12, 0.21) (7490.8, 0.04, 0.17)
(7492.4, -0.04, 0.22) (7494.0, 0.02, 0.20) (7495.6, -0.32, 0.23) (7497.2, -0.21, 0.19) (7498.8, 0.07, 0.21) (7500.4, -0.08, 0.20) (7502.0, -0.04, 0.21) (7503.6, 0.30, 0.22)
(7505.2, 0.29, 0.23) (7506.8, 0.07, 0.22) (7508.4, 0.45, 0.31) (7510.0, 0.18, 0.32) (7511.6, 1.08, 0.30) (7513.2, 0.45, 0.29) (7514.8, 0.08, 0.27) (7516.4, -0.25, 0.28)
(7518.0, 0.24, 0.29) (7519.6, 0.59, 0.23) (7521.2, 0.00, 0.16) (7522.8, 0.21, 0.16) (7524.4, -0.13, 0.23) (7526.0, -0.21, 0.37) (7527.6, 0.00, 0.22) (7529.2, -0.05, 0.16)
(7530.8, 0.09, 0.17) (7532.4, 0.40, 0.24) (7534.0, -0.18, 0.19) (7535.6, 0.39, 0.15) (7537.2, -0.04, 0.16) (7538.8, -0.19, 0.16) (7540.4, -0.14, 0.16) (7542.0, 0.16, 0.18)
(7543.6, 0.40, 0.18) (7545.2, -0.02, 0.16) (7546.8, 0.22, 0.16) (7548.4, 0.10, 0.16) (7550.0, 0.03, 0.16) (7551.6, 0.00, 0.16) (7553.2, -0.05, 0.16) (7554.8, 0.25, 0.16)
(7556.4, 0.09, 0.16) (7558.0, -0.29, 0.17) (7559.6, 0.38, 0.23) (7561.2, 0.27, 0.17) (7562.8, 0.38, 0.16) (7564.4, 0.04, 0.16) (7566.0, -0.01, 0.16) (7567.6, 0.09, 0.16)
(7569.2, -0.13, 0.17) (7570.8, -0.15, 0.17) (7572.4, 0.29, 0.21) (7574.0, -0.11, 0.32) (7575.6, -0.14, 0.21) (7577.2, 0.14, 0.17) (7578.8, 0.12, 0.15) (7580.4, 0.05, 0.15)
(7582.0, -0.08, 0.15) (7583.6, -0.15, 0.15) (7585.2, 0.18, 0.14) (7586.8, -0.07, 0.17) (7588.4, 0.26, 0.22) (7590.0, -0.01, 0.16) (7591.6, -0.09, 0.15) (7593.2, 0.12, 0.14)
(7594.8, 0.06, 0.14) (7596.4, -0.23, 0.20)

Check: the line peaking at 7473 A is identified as Hgamma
